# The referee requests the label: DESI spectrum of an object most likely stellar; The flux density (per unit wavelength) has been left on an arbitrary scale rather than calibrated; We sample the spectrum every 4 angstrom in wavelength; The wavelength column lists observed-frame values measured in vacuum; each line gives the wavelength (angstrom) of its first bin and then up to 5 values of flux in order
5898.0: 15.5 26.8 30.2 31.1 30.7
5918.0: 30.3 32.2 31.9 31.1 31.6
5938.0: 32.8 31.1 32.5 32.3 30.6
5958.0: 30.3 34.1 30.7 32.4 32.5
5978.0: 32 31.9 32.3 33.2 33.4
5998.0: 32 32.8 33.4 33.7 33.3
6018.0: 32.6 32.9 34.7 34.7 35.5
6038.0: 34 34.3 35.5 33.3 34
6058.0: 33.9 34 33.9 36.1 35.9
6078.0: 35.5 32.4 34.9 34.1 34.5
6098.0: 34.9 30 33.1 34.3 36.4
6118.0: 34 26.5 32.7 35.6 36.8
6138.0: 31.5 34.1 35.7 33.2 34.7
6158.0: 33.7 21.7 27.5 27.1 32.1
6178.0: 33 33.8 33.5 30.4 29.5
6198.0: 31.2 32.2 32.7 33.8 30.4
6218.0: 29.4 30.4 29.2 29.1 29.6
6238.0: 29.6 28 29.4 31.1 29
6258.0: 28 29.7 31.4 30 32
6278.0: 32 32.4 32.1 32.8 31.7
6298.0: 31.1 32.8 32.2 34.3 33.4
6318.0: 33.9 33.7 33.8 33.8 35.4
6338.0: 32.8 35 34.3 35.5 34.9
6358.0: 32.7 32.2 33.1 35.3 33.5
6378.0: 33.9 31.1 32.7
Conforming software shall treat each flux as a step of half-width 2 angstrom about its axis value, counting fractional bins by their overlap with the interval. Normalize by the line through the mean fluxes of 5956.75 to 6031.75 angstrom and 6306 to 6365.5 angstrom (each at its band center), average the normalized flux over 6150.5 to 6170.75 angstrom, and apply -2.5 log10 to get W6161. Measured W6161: 0.14 mag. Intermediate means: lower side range 32.8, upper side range 33.9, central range 29.4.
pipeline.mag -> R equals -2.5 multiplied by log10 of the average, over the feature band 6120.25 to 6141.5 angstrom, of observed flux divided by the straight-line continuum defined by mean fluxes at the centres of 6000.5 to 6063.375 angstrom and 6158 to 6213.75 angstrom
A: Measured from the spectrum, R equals -0.03 mag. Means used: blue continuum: 33.9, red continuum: 30.8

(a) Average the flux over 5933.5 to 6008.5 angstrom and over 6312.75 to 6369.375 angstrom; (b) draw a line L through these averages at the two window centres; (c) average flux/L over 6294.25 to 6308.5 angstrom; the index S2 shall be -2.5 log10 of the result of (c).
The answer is 0.06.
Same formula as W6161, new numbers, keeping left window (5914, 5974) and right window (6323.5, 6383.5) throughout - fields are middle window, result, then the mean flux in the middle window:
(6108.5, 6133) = -0.02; 33.4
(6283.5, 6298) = 0.05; 32.1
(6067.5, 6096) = -0.08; 34.8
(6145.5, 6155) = -0.05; 34.3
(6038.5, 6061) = -0.06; 34.2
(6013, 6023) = -0.03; 32.9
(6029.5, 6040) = -0.08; 34.7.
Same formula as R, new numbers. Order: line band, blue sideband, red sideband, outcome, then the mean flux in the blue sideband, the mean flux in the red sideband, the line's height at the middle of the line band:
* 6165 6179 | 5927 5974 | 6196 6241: 0.034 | 31.8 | 30.6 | 30.8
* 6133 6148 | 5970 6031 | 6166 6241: -0.095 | 33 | 30.8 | 31.5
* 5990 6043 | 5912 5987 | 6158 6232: -0.074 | 31.7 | 30.5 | 31.4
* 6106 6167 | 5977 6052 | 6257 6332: 0.009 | 33.5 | 32.2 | 32.9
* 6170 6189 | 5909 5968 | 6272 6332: 0.002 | 31.6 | 32.8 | 32.4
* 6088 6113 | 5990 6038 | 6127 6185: -0.028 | 33.6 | 32.2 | 32.7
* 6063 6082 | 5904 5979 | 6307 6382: -0.085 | 31.6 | 33.9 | 32.3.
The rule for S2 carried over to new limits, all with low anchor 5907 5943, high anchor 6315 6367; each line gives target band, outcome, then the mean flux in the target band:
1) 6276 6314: 0.040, 32.4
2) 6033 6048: -0.087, 34.8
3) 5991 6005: -0.033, 32.8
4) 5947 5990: -0.011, 32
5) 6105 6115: -0.066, 34.6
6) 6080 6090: -0.045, 33.7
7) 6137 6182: 0.048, 31.4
